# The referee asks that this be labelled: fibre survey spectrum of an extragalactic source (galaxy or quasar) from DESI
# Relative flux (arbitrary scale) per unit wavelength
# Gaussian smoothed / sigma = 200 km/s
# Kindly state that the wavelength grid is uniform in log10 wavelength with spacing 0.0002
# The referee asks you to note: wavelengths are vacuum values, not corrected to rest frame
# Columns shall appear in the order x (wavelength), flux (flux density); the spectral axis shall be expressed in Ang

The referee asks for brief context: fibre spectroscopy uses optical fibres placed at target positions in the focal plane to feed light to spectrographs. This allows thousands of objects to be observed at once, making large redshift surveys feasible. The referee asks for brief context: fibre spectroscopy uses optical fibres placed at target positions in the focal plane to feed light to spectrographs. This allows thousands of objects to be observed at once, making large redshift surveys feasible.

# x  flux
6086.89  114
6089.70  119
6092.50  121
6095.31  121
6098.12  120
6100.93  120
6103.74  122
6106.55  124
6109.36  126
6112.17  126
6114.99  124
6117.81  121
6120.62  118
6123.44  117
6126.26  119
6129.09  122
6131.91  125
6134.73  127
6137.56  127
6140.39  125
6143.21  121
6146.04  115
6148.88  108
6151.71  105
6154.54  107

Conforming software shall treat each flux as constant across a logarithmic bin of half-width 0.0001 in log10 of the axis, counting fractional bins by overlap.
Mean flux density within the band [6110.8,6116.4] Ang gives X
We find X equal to 125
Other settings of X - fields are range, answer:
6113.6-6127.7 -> 120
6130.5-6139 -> 126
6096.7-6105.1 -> 121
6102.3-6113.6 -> 125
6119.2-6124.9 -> 118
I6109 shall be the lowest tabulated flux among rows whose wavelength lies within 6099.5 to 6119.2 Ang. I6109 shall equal 120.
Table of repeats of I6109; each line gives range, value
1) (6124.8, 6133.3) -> 119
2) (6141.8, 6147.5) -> 115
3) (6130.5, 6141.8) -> 125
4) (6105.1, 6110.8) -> 124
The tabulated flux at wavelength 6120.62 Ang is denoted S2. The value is 118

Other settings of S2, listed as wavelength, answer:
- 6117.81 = 121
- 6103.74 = 122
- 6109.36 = 126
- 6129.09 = 122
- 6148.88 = 108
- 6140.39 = 125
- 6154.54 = 107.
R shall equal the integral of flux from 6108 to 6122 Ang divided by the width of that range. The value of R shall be 123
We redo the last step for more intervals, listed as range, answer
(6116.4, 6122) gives 120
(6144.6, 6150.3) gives 111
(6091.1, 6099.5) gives 121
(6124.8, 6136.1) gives 123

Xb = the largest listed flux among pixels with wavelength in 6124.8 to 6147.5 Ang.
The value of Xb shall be 127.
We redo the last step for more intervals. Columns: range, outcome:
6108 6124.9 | 126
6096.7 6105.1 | 122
